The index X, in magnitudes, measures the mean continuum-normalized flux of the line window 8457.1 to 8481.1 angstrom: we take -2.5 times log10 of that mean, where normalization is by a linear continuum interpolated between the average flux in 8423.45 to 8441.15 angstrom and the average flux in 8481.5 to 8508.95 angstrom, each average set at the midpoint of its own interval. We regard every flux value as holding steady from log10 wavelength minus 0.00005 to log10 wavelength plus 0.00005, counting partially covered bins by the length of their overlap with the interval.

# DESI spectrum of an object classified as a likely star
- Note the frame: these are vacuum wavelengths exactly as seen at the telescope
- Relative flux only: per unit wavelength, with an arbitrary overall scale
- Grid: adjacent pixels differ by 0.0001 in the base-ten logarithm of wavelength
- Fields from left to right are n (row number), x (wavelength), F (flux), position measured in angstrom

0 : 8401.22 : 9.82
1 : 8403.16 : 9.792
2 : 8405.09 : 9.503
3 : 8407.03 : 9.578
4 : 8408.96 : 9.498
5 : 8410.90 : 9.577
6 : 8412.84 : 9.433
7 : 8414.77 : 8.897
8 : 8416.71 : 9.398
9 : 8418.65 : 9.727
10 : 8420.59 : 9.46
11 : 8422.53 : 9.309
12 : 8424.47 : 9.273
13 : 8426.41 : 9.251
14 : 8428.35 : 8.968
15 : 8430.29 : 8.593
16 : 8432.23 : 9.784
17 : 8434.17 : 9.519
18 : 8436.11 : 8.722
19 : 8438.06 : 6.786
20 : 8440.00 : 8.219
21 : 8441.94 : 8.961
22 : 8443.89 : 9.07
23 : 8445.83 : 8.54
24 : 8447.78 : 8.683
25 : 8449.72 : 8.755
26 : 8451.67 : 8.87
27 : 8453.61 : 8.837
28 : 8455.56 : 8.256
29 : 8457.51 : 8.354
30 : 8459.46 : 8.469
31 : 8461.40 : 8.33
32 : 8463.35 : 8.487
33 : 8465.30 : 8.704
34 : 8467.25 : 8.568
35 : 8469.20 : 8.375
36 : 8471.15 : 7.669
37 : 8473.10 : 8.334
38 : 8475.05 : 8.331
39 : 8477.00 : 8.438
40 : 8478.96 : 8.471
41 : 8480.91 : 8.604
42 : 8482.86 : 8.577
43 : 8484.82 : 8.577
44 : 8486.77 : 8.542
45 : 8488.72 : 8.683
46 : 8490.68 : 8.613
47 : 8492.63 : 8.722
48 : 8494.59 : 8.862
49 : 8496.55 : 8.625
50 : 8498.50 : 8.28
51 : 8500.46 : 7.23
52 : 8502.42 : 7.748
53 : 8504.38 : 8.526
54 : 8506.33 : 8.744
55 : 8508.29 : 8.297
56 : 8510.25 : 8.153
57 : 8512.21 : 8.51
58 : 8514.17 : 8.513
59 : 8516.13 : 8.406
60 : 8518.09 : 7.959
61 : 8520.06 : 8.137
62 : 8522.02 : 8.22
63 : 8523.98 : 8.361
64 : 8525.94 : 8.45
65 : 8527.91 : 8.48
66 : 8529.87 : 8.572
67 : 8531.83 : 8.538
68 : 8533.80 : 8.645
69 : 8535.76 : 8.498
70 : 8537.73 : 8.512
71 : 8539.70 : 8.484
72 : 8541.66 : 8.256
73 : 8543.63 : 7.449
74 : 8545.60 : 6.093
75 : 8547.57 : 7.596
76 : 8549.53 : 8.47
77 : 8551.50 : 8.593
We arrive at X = 0.03 mag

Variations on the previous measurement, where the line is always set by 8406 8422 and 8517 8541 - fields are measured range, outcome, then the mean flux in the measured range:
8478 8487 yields 0.03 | 8.56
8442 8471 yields 0.06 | 8.58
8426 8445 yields 0.06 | 8.77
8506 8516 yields 0.02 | 8.42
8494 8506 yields 0.06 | 8.22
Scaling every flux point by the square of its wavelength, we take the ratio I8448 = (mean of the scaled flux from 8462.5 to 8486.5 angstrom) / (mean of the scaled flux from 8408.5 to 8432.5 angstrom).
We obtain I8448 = 0.92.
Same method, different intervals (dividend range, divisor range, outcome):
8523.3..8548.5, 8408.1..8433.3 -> 0.90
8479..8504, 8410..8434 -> 0.92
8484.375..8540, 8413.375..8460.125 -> 0.96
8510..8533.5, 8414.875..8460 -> 0.96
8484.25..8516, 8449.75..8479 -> 1.01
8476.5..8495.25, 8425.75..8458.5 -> 1.00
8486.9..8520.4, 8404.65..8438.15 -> 0.92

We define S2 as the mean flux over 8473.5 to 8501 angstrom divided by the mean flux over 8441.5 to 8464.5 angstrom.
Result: 0.98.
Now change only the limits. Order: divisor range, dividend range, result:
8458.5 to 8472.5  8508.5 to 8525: 0.99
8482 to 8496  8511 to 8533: 0.97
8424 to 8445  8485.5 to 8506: 0.95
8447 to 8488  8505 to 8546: 0.98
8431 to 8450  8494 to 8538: 0.96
